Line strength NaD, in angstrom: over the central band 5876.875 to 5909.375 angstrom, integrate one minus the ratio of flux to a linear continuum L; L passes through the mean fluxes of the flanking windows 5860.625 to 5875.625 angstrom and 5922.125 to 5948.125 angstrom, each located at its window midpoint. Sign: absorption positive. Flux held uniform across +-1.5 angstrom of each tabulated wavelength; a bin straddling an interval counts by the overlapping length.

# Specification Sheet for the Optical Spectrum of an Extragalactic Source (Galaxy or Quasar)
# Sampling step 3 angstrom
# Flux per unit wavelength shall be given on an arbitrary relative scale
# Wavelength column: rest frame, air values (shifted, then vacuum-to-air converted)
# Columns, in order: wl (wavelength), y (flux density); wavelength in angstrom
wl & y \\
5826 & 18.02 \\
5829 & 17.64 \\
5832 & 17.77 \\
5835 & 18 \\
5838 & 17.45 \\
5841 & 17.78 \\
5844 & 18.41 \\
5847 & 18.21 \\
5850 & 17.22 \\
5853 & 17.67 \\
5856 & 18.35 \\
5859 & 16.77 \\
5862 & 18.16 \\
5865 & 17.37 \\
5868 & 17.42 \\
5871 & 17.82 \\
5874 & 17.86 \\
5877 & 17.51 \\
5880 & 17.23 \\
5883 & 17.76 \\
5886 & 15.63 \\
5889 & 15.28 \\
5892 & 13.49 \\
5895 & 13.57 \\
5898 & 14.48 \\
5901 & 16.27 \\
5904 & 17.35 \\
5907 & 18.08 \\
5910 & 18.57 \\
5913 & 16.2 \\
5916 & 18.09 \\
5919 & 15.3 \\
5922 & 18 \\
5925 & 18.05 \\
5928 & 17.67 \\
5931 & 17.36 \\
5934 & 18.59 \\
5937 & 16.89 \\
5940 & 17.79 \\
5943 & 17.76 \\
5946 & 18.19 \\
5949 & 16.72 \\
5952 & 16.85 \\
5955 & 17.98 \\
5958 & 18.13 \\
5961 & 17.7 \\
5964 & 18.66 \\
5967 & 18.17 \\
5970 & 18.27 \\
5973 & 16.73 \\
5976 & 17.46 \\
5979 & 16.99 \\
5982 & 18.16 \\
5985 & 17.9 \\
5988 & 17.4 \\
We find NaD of 3.1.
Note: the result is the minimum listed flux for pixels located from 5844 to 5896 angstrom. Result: 13.49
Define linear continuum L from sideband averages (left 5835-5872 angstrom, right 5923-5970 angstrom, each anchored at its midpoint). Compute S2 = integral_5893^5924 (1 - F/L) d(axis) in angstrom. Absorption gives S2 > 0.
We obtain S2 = 2.09 angstrom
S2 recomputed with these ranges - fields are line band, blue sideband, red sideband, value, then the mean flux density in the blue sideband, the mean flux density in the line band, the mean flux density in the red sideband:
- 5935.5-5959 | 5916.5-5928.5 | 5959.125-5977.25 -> 0.1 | 17.3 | 17.5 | 17.8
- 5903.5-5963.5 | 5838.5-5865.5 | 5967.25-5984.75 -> 0.2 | 17.8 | 17.6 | 17.6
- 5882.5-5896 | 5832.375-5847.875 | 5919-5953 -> 2.1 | 17.9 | 15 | 17.5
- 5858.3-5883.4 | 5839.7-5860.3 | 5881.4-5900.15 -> -1.8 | 17.8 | 17.6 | 15.1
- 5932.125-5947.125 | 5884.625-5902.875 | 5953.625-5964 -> -0.6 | 14.8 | 17.8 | 18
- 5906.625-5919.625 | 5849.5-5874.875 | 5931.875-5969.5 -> 0.3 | 17.6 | 17.3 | 17.8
